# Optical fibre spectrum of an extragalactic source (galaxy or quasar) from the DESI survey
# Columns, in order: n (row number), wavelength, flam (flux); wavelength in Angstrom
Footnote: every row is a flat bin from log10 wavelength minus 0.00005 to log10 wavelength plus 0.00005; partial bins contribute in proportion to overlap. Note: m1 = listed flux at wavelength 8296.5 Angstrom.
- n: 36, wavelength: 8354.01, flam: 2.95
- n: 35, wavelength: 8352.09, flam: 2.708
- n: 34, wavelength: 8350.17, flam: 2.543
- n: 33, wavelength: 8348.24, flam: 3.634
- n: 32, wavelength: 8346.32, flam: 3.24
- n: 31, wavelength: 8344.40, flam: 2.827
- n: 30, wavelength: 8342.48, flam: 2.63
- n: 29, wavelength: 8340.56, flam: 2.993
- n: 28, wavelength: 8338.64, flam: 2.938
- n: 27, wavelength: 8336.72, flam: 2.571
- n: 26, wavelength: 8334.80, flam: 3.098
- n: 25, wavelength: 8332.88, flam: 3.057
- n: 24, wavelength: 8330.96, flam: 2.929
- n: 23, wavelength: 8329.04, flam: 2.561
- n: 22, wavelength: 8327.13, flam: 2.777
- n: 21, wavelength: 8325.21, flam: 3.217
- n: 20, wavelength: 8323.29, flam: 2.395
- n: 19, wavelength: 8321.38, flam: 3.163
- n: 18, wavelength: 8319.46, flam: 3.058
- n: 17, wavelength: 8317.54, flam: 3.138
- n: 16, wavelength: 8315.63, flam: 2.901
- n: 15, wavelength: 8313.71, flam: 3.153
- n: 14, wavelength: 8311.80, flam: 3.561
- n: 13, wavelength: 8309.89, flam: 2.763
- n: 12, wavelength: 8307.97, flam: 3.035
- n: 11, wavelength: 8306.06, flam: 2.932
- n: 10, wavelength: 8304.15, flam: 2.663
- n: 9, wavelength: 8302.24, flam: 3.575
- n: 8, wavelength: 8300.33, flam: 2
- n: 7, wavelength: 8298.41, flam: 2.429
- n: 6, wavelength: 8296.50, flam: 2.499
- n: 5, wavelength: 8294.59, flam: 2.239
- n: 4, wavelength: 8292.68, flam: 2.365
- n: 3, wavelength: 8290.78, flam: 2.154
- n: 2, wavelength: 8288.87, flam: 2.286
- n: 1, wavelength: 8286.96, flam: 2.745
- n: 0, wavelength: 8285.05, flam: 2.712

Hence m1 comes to 2.499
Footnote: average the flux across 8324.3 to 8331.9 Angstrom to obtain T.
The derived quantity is 2.87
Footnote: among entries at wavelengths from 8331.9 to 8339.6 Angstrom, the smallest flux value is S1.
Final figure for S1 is 2.571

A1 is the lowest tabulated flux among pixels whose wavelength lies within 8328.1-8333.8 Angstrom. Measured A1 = 2.561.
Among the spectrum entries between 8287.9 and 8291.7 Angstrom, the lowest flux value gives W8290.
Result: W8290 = 2.154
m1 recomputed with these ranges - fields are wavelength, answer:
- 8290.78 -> 2.154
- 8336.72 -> 2.571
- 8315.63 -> 2.901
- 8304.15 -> 2.663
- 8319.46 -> 3.058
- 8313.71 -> 3.153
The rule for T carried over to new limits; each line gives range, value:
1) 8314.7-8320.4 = 3.03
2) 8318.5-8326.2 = 2.96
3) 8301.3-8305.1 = 3.12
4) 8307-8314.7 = 3.13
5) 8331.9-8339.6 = 2.91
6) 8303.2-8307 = 2.8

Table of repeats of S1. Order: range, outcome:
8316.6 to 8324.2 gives 2.395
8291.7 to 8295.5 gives 2.239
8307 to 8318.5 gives 2.763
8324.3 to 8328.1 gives 2.777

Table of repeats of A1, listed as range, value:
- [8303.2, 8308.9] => 2.663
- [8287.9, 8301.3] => 2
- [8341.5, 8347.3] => 2.63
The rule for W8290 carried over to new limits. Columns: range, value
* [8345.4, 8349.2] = 3.24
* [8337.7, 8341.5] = 2.938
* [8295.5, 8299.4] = 2.429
